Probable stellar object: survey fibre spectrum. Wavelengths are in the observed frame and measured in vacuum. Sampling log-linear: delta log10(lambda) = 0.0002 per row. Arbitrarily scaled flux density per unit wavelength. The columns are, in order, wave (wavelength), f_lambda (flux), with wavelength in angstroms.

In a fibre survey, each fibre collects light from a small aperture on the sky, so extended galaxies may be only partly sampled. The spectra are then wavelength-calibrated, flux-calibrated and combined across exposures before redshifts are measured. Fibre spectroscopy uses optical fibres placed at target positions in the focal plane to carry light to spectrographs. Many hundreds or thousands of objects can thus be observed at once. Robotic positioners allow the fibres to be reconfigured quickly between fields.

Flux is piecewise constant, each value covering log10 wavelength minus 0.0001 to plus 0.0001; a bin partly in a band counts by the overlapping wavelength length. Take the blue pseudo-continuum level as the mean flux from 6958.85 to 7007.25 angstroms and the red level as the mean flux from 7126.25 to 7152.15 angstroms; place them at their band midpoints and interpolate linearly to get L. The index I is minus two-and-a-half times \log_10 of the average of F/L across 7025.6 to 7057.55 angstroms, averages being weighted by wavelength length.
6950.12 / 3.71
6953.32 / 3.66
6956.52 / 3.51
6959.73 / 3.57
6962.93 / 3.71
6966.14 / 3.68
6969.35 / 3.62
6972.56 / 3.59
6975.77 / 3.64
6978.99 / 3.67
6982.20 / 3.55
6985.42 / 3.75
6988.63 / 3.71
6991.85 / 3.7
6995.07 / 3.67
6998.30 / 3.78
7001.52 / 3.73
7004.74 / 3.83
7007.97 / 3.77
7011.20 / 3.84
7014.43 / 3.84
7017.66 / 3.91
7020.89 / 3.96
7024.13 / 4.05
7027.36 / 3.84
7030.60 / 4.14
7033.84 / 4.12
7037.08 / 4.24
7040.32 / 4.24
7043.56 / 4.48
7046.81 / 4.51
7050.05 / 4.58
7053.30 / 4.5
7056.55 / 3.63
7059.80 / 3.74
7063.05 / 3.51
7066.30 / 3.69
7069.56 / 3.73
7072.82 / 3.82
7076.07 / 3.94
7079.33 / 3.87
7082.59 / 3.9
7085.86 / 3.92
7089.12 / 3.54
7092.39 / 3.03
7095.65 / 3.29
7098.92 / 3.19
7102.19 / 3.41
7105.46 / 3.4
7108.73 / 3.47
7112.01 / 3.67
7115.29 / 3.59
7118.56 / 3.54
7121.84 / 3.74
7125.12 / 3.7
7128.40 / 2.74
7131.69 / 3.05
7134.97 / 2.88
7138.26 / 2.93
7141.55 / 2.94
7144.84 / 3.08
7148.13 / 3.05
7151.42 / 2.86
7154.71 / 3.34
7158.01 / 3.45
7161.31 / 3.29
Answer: -0.24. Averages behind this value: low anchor 3.68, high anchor 2.96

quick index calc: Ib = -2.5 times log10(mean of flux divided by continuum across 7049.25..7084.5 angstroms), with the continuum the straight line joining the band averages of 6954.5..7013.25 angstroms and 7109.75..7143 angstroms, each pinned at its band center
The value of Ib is -0.13 mag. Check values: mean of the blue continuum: 3.69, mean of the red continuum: 3.28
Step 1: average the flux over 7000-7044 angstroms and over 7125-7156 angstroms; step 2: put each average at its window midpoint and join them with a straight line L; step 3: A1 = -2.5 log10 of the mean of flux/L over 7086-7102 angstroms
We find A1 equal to 0.02 mag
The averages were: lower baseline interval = 3.99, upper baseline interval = 3.02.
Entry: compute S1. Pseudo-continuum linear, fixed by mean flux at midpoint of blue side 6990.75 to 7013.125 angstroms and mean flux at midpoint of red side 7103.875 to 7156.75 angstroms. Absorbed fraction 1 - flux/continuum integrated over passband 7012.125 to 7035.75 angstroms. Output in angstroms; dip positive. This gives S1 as -2.0 angstroms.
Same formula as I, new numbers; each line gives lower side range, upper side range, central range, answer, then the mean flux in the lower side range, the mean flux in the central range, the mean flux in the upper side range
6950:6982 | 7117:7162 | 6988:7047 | -0.14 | 3.63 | 3.96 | 3.18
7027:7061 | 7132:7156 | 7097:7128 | -0.04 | 4.2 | 3.49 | 3.01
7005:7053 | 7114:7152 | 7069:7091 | -0.05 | 4.11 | 3.81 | 3.18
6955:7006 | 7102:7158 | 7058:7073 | -0.08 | 3.67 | 3.68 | 3.26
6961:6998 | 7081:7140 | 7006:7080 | -0.14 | 3.67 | 4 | 3.39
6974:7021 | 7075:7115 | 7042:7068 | -0.13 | 3.75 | 4.08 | 3.55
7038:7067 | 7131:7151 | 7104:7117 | -0.05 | 4.11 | 3.53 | 2.98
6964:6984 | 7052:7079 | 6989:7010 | -0.02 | 3.63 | 3.75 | 3.81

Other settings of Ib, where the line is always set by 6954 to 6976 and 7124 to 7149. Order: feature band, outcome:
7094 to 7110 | -0.067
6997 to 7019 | -0.103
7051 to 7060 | -0.216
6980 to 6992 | -0.039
